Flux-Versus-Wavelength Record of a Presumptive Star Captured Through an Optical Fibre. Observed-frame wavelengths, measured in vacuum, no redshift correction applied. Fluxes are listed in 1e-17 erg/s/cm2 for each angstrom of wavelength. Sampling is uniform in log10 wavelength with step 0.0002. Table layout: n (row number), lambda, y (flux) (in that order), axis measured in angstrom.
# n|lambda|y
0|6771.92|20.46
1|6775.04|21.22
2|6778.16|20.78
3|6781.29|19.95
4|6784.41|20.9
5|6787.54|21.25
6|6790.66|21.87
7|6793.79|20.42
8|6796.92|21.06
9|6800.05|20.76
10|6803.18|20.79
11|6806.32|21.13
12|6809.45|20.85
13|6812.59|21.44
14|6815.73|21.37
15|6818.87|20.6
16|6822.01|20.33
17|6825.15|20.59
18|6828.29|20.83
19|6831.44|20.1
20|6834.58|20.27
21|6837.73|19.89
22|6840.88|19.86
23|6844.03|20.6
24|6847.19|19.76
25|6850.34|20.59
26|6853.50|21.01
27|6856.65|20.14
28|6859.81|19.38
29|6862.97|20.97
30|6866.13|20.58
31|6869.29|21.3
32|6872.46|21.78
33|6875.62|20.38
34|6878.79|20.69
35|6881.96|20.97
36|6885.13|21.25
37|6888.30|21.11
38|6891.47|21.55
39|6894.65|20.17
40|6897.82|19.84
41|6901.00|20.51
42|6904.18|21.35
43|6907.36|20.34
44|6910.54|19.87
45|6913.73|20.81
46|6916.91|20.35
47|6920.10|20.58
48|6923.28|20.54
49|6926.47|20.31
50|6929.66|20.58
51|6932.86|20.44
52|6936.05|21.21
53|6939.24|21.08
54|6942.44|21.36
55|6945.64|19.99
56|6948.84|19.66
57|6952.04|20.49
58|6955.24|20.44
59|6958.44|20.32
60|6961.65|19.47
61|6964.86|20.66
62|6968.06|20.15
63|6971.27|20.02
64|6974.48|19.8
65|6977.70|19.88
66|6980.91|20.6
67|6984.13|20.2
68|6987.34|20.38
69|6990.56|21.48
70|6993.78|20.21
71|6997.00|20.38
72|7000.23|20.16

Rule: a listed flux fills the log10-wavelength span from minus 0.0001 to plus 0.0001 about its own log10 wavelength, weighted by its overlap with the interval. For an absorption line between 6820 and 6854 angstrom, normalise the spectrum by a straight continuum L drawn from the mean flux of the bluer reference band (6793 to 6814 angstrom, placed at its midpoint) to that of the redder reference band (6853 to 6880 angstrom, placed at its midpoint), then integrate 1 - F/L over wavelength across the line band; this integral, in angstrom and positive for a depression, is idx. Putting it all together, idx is 0.77 angstrom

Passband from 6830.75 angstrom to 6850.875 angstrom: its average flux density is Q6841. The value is 20.1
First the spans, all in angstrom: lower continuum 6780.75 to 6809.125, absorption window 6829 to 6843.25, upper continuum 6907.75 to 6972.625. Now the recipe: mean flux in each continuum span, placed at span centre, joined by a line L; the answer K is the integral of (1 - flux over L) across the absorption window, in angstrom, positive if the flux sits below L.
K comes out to 0.5 angstrom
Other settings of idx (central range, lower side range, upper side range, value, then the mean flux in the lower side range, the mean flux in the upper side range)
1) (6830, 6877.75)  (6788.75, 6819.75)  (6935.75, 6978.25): 0.8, 21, 20.3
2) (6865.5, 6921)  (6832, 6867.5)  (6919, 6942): -0.6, 20.3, 20.7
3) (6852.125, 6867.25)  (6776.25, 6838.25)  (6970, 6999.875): 0.2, 20.8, 20.3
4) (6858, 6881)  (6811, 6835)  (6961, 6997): -0.2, 20.7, 20.3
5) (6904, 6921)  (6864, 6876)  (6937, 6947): 0.4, 21.1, 20.9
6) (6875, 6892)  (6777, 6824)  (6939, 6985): -0.4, 20.9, 20.2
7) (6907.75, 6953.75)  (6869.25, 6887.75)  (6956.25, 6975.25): -0.1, 21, 20.1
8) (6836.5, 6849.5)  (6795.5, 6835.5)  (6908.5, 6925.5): 0.4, 20.8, 20.4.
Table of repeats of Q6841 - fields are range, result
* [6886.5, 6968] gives 20.5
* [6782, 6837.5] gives 20.8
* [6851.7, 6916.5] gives 20.7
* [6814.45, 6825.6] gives 20.7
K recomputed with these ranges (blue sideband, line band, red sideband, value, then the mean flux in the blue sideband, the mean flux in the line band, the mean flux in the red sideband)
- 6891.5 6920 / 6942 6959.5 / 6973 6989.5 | 0.0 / 20.5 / 20.3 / 20.2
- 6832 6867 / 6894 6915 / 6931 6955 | 0.0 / 20.3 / 20.4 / 20.6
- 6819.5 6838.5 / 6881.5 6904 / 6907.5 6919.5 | -0.5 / 20.4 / 20.8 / 20.4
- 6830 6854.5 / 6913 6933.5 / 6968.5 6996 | -0.2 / 20.2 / 20.5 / 20.3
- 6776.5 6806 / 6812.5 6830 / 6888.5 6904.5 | 0.0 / 20.9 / 20.8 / 20.7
